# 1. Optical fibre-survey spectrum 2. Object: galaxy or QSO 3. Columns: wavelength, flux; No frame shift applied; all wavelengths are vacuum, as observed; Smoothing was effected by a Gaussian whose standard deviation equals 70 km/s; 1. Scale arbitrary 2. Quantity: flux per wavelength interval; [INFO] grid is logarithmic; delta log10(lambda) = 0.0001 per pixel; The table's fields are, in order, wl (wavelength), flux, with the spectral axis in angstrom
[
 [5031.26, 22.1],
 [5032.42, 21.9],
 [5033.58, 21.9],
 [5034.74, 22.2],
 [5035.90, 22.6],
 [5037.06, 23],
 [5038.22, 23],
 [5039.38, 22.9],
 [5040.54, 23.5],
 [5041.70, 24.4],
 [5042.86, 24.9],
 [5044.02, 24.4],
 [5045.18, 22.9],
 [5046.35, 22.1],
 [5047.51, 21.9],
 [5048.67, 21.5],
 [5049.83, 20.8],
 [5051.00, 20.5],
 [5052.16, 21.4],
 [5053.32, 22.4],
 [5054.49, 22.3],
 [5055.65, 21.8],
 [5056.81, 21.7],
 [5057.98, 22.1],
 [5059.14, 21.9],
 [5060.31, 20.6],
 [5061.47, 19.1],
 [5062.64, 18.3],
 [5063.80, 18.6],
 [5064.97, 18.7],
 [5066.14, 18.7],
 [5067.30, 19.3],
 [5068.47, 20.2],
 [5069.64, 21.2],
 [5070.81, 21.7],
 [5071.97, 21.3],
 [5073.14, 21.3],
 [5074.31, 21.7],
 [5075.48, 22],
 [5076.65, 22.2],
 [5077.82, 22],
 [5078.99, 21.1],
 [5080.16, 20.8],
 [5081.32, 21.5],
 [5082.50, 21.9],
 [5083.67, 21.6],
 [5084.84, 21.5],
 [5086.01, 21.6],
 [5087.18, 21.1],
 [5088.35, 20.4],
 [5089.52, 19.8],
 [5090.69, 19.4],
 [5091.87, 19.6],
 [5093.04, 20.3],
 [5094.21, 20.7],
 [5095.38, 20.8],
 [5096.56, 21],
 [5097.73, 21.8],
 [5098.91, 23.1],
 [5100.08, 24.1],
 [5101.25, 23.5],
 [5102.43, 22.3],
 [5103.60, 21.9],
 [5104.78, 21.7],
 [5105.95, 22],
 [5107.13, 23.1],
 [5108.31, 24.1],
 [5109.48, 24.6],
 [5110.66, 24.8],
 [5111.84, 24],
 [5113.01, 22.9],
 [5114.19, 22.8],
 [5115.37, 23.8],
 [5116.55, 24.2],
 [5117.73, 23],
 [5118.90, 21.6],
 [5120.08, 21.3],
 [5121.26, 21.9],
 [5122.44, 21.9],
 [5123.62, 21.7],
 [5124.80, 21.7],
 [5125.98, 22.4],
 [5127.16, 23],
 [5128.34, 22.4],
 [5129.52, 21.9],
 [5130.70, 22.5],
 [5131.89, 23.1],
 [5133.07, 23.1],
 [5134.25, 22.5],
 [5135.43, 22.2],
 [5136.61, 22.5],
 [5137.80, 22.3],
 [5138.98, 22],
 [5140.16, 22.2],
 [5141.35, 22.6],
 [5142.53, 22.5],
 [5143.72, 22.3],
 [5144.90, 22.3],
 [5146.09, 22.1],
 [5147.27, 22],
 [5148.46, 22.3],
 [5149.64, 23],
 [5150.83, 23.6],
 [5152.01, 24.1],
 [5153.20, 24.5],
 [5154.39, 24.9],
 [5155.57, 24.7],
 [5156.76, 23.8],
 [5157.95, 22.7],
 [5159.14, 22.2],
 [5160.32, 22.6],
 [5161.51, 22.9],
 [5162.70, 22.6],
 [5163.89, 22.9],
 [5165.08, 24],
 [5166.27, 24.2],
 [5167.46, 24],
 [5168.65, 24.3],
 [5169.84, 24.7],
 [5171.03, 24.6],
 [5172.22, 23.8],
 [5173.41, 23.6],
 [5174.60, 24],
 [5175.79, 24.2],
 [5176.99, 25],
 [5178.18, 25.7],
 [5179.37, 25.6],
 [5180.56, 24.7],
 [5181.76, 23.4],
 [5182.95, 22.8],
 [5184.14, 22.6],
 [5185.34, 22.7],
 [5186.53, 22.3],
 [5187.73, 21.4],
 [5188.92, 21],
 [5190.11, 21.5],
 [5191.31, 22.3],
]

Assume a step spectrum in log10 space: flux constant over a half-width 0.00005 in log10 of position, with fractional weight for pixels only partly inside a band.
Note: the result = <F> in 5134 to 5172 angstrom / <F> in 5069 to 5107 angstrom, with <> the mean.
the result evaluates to 1.08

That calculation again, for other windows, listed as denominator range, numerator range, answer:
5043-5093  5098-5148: 1.07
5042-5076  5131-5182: 1.10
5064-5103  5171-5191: 1.11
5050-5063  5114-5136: 1.06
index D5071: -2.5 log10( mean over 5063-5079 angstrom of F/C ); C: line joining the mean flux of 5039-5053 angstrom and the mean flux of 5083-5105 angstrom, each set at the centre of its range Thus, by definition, 0.066 mag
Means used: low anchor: 22.6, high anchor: 21.4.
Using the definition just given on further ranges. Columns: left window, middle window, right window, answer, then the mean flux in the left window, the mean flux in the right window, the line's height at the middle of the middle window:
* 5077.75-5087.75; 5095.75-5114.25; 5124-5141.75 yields -0.05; 21.4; 22.4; 21.9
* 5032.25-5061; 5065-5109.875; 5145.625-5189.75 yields 0.06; 22.3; 23.5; 22.7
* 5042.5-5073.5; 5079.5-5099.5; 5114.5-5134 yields 0.04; 21.1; 22.5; 21.8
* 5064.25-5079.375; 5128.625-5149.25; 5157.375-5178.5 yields 0.02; 20.8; 23.8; 22.9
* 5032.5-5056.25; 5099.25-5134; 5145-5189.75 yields 0.01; 22.5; 23.5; 23.1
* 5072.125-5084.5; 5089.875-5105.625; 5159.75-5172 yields 0.03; 21.6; 23.7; 22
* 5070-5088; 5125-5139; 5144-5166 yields 0.01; 21.5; 23.2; 22.7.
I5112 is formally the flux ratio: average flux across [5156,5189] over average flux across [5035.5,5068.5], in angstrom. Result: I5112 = 1.1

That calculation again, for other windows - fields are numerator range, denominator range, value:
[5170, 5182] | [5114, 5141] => 1.09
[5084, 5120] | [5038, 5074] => 1.03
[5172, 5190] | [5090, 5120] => 1.05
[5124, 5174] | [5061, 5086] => 1.11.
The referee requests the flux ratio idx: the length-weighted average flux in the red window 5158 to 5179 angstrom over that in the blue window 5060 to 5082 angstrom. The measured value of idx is 1.16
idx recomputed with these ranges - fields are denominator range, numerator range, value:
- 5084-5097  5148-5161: 1.14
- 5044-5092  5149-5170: 1.12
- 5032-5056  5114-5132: 1.00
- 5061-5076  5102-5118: 1.15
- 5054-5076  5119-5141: 1.08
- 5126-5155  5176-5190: 1.03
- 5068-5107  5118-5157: 1.05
